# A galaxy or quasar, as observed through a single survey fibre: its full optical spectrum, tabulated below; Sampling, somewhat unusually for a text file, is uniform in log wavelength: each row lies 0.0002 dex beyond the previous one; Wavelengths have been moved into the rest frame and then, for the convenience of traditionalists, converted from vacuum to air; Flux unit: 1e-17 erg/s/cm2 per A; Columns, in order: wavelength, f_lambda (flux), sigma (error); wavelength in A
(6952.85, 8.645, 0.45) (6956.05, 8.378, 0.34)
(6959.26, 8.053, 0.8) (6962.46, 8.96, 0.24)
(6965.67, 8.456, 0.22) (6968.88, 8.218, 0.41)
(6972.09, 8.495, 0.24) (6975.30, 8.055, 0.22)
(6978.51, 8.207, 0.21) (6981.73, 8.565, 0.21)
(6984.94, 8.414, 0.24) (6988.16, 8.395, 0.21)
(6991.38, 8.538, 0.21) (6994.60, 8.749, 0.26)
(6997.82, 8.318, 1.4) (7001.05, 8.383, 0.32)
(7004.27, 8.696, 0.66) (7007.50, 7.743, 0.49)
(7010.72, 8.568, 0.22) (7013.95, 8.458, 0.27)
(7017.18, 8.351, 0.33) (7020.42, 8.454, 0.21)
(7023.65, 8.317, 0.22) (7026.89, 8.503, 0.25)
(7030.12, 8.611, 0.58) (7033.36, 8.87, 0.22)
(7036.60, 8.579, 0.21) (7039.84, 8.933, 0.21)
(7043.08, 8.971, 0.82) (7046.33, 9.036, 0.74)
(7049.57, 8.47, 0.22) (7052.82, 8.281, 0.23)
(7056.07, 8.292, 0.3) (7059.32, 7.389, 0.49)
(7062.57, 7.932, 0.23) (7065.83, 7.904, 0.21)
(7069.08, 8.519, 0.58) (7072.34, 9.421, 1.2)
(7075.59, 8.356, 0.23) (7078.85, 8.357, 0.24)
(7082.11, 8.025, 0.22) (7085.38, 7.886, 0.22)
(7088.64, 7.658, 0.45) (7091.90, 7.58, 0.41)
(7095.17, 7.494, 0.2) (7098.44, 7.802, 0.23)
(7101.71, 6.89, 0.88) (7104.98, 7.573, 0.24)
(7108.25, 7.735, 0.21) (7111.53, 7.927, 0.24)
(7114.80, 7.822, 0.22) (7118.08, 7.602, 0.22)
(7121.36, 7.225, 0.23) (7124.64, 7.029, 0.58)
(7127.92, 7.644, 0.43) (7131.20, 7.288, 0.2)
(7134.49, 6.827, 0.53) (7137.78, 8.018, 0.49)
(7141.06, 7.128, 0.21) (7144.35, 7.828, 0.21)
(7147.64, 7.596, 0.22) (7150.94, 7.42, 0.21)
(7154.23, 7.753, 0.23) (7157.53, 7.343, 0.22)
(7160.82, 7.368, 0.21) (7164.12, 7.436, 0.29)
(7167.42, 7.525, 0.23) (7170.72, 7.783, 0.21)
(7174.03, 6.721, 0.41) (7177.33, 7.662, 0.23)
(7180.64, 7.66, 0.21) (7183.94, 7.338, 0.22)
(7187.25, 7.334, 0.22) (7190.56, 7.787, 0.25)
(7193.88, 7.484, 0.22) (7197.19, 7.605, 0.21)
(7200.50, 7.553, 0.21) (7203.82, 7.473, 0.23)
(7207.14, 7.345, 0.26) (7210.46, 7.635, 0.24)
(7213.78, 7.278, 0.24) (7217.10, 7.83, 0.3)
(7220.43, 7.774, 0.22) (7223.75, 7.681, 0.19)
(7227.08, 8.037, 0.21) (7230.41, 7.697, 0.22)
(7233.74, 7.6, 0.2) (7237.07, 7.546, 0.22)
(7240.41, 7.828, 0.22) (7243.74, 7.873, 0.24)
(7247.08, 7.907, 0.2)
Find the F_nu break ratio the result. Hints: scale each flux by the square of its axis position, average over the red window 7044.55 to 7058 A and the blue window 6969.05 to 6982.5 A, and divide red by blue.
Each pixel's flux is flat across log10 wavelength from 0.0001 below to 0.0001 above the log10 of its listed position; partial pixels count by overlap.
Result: 1.05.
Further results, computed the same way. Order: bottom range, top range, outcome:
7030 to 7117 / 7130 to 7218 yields 0.94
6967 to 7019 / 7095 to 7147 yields 0.93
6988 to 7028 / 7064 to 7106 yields 0.97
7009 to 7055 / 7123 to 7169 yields 0.89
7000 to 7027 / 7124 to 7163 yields 0.92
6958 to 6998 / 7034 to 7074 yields 1.03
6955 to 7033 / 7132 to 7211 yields 0.93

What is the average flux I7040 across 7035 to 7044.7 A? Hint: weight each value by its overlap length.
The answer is 8.83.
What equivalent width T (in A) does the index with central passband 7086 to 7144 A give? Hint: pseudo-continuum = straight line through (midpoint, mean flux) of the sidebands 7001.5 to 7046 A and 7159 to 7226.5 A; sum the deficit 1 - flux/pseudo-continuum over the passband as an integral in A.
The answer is 3.6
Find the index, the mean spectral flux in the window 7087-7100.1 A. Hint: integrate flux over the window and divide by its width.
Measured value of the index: 7.63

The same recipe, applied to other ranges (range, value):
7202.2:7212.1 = 7.48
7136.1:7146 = 7.66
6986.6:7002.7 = 8.48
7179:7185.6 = 7.51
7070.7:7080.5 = 8.71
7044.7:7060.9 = 8.29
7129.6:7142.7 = 7.31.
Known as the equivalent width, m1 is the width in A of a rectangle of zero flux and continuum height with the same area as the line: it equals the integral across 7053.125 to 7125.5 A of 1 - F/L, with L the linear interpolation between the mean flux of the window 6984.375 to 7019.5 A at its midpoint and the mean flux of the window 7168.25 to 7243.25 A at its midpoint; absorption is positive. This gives 1.9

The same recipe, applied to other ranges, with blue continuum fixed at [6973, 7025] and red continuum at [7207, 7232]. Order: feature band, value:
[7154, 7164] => 0.5 A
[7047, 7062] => 0.1 A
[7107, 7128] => 1.2 A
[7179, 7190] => 0.4 A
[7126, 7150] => 1.4 A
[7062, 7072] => -0.2 A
